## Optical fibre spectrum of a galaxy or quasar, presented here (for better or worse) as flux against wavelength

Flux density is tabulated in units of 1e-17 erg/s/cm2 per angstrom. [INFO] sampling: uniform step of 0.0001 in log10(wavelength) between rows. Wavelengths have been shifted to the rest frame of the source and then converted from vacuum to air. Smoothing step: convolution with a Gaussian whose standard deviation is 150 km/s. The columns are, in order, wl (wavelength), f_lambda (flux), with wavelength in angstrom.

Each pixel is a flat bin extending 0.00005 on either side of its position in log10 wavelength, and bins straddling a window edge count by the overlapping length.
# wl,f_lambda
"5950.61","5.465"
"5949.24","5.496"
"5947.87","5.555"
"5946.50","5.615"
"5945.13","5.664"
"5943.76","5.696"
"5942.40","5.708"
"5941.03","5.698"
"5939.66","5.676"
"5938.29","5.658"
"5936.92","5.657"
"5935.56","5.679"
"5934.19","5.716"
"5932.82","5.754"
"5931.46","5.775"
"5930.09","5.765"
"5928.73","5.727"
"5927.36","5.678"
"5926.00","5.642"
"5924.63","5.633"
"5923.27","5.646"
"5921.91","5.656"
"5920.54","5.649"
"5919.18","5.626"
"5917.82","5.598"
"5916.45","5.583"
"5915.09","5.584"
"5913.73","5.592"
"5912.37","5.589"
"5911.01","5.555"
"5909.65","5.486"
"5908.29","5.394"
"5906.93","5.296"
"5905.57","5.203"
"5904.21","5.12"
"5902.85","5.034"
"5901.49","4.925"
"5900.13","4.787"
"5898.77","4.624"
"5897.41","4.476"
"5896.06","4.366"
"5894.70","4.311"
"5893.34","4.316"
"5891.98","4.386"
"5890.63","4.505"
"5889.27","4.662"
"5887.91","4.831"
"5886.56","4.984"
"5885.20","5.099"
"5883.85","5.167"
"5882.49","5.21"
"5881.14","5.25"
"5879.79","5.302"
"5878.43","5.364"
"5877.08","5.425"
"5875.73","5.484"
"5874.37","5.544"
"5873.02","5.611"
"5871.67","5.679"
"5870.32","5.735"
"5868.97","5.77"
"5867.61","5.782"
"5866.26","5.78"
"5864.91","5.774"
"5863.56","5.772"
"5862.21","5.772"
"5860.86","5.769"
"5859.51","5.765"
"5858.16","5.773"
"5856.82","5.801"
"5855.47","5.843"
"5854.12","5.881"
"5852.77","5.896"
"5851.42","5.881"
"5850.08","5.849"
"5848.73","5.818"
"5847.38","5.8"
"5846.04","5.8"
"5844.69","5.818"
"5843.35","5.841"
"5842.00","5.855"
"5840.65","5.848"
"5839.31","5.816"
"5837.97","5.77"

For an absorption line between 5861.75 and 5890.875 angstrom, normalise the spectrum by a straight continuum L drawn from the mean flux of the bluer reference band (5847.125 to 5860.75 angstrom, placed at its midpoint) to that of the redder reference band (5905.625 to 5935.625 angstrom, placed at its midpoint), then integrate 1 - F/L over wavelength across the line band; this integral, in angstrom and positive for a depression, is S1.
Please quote 1.8 angstrom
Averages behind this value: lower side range 5.83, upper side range 5.61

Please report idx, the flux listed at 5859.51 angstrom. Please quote 5.765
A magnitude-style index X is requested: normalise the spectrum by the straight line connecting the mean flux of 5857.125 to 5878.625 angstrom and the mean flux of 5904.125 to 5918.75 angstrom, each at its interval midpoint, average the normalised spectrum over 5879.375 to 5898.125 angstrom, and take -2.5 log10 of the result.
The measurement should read 0.171 mag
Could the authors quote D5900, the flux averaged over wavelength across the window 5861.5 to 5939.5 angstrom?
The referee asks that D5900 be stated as 5.35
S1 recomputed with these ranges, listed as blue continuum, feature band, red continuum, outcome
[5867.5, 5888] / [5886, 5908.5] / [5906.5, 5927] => 3.0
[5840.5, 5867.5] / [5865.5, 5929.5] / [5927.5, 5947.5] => 5.4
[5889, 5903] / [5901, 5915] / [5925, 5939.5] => -1.1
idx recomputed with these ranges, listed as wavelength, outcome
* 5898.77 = 4.624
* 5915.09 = 5.584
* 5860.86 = 5.769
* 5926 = 5.642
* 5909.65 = 5.486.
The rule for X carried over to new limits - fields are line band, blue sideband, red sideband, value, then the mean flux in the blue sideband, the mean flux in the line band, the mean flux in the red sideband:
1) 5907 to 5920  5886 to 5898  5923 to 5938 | -0.07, 4.53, 5.55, 5.7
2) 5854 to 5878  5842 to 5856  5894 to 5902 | -0.06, 5.84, 5.71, 4.57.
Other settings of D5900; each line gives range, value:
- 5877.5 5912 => 4.96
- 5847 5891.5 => 5.53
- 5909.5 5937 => 5.65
